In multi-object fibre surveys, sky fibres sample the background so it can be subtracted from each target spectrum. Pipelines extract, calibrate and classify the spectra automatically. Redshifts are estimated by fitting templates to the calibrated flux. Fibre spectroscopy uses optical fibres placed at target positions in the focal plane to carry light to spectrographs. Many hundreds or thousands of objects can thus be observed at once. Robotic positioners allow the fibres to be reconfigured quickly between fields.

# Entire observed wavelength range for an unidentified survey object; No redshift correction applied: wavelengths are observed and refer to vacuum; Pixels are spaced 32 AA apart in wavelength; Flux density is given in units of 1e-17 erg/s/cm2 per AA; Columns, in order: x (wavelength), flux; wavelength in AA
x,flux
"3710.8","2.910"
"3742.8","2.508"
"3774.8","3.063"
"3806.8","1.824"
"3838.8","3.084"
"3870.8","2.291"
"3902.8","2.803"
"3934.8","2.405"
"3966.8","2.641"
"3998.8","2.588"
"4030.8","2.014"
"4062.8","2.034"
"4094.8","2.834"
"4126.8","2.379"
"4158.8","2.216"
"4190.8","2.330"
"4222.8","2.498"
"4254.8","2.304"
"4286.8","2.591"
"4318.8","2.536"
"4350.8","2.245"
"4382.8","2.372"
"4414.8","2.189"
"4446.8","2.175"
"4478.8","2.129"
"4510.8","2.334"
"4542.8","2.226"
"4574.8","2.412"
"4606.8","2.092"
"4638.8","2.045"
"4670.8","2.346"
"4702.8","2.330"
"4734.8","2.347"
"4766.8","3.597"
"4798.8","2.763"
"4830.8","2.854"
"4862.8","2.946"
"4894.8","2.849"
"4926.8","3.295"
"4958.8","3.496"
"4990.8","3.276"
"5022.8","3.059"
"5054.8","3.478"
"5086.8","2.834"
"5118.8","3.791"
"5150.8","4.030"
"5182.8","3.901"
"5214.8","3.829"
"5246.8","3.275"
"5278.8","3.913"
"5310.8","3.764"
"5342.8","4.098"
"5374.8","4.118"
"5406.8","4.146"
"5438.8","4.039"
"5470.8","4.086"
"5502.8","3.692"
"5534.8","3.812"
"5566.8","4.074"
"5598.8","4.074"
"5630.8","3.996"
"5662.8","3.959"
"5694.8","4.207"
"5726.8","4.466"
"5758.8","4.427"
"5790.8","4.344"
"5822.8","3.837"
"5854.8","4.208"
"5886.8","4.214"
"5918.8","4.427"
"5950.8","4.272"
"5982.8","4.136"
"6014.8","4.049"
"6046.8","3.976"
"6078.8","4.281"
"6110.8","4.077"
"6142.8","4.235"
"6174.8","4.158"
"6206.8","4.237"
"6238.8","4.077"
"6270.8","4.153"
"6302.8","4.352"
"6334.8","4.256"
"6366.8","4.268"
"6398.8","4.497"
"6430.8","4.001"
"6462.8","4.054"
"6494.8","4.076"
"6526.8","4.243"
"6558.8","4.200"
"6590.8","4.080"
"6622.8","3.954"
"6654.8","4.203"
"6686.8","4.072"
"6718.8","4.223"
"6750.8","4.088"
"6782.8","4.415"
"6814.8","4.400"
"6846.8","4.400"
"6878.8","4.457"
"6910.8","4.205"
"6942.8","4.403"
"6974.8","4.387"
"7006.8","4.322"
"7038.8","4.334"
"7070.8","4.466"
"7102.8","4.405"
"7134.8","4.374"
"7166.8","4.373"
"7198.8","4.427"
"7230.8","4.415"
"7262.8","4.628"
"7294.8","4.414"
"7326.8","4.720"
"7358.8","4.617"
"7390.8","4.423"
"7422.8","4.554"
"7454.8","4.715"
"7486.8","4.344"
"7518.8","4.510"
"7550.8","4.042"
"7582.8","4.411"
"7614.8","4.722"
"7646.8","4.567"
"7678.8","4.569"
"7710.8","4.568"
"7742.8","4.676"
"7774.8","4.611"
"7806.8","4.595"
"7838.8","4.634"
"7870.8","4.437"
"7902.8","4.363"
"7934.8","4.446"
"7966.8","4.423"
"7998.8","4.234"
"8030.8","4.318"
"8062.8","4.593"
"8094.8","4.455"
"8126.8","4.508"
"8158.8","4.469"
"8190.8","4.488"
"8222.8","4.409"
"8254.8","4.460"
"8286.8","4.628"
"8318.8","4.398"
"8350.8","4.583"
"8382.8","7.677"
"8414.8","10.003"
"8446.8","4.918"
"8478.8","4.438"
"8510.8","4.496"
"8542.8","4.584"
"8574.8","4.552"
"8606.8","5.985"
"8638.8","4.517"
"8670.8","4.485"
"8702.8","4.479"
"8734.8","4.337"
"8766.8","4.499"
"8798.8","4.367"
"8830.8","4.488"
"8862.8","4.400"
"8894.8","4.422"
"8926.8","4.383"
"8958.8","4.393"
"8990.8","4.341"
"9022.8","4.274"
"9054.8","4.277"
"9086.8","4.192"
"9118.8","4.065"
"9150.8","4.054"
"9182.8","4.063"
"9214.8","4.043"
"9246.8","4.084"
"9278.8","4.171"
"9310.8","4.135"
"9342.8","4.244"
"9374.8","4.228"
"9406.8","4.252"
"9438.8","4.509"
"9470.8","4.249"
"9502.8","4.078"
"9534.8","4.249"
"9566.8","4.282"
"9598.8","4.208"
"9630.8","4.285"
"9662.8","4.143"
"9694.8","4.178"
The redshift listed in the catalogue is 0.280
